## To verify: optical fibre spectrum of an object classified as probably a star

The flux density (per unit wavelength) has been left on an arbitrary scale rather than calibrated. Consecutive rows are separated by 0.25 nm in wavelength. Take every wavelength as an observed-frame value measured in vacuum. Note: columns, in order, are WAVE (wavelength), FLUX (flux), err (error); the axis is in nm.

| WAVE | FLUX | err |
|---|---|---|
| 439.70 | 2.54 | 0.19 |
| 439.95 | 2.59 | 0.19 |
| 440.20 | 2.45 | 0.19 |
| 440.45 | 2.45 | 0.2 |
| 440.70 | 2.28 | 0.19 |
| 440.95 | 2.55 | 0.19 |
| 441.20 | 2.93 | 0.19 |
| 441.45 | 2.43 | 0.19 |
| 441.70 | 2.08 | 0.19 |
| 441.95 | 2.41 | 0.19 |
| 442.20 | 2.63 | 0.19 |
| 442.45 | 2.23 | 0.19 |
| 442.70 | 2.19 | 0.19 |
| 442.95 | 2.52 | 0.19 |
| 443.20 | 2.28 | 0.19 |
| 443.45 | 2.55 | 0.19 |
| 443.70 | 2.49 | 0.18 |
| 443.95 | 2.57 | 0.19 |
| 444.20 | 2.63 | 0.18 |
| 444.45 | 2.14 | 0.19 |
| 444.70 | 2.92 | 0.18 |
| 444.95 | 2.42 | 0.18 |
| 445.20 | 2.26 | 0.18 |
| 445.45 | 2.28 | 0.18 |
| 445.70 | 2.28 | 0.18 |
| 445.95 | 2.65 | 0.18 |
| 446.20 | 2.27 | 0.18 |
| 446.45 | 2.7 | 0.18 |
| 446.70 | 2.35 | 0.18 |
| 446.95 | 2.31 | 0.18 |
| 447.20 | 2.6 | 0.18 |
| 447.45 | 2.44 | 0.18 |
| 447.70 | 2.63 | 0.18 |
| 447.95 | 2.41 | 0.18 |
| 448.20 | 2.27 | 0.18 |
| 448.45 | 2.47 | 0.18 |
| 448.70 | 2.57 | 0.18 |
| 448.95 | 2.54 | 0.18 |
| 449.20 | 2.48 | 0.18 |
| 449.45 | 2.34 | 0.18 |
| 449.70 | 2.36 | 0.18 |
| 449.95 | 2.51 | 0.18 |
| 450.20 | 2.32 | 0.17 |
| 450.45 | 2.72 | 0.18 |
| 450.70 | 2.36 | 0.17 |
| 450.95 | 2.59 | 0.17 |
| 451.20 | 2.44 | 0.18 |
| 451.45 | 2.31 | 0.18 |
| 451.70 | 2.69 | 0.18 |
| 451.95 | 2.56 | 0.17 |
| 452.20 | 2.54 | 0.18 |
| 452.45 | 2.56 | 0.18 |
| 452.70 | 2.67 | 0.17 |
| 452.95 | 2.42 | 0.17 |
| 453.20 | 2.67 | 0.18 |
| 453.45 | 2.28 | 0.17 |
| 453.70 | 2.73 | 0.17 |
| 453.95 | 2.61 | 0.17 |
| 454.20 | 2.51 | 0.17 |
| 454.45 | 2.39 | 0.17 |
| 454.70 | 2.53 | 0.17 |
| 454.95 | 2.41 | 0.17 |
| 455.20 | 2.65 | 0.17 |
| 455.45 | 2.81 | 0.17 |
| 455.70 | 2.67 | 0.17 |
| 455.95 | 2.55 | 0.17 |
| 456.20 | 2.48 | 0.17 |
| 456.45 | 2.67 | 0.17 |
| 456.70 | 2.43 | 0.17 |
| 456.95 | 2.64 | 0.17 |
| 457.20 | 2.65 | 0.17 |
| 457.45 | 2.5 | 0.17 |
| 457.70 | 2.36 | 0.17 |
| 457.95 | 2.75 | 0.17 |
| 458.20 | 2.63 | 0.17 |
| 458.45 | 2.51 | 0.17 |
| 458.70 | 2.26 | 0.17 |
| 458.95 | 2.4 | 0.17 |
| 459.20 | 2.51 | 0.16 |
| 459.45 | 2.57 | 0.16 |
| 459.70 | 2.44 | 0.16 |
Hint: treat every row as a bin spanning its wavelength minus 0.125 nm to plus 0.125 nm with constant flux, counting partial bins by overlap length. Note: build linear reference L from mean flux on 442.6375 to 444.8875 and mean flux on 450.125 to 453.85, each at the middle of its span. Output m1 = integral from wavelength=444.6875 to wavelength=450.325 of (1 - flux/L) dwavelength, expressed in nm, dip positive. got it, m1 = 0.14 nm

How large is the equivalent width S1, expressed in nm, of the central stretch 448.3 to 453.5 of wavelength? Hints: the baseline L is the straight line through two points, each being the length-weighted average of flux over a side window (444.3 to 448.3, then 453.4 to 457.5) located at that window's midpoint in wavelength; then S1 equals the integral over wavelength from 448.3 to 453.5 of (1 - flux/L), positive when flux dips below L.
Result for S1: 0.01 nm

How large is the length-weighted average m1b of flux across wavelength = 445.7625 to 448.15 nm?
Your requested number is 2.47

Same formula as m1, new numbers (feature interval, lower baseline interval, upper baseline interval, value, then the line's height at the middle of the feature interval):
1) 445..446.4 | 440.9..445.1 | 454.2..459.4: 0.062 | 2.48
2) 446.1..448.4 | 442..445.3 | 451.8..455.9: 0.041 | 2.49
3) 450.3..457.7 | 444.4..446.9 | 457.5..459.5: -0.225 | 2.47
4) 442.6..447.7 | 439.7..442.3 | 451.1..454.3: 0.109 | 2.5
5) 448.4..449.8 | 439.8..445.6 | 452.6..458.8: 0.021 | 2.5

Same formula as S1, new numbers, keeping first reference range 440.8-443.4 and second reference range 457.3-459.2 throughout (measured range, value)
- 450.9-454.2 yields -0.10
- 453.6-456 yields -0.11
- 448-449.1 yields 0.00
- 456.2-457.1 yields -0.03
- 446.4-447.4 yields -0.01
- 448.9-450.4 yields 0.01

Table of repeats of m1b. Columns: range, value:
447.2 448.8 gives 2.47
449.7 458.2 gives 2.54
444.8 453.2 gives 2.47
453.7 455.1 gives 2.51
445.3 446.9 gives 2.41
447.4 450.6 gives 2.47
